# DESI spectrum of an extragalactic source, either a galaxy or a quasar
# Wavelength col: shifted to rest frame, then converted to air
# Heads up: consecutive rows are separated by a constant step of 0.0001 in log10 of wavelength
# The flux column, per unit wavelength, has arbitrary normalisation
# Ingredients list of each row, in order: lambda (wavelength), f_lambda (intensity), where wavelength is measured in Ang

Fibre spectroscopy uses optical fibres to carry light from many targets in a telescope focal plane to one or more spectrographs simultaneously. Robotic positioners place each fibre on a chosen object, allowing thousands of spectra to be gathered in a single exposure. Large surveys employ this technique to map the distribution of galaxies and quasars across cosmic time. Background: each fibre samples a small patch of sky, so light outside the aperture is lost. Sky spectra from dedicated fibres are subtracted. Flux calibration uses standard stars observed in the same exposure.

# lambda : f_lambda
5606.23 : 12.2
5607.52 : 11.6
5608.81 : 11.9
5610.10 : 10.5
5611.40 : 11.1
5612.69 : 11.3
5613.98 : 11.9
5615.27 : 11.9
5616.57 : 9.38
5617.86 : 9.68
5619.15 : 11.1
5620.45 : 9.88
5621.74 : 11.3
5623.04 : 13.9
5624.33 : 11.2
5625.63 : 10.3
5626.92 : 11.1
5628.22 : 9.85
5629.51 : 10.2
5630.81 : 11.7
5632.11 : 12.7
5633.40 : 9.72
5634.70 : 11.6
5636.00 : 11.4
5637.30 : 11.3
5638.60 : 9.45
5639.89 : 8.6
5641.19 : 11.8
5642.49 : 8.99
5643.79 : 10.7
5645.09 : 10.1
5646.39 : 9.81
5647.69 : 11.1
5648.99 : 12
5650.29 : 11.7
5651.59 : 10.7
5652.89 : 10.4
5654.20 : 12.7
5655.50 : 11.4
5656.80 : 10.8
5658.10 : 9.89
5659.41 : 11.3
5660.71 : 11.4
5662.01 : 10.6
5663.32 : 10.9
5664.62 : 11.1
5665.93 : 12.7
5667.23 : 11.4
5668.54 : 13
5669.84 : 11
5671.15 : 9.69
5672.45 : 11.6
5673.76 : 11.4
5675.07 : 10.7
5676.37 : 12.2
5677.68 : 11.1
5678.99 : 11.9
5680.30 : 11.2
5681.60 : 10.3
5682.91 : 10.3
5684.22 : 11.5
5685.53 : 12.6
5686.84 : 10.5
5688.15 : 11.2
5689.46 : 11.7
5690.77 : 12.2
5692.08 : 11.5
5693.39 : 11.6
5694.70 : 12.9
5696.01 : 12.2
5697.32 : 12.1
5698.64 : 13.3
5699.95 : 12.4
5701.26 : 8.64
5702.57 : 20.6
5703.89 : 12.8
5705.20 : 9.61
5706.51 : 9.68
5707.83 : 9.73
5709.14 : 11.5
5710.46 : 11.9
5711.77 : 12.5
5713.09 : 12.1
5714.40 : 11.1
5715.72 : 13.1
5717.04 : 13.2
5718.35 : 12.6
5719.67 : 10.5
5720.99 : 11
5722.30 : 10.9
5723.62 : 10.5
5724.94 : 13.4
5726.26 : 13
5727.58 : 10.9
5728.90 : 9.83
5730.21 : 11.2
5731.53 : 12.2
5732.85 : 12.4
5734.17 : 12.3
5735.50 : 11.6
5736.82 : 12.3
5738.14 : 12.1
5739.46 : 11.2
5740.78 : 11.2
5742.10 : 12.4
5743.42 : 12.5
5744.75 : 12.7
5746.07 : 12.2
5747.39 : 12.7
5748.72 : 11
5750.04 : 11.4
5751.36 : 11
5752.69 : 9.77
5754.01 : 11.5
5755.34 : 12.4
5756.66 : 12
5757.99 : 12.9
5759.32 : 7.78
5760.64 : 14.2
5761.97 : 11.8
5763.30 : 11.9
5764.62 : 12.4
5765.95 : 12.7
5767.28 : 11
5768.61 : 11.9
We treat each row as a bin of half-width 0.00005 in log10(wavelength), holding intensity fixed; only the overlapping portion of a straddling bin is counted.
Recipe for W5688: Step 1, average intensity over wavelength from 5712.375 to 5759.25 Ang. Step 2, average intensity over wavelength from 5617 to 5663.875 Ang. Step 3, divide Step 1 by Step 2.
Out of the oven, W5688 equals 1.1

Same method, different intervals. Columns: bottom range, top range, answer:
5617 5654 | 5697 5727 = 1.11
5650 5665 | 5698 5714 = 1.09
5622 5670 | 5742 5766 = 1.07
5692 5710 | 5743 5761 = 0.97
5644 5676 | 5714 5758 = 1.06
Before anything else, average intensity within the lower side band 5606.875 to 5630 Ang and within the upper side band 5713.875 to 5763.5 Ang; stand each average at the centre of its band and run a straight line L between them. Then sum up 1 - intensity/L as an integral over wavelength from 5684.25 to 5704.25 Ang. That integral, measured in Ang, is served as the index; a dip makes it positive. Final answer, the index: -1.57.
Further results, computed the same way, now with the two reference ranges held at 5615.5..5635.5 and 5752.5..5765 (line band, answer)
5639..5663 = 0.7 Ang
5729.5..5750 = -0.6 Ang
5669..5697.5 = -0.4 Ang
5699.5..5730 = -0.9 Ang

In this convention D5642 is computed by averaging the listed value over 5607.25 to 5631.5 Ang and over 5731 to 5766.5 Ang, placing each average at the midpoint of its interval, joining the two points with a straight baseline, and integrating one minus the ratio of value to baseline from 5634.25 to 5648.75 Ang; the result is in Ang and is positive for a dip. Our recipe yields 0.9 Ang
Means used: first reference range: 11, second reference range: 11.9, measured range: 10.5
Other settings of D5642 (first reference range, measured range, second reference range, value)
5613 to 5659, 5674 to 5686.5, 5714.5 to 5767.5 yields 0.0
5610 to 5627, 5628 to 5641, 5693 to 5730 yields 0.6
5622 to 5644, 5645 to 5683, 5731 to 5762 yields -0.2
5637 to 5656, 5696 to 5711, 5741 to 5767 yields -1.0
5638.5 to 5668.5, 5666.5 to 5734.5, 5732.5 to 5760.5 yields -2.3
